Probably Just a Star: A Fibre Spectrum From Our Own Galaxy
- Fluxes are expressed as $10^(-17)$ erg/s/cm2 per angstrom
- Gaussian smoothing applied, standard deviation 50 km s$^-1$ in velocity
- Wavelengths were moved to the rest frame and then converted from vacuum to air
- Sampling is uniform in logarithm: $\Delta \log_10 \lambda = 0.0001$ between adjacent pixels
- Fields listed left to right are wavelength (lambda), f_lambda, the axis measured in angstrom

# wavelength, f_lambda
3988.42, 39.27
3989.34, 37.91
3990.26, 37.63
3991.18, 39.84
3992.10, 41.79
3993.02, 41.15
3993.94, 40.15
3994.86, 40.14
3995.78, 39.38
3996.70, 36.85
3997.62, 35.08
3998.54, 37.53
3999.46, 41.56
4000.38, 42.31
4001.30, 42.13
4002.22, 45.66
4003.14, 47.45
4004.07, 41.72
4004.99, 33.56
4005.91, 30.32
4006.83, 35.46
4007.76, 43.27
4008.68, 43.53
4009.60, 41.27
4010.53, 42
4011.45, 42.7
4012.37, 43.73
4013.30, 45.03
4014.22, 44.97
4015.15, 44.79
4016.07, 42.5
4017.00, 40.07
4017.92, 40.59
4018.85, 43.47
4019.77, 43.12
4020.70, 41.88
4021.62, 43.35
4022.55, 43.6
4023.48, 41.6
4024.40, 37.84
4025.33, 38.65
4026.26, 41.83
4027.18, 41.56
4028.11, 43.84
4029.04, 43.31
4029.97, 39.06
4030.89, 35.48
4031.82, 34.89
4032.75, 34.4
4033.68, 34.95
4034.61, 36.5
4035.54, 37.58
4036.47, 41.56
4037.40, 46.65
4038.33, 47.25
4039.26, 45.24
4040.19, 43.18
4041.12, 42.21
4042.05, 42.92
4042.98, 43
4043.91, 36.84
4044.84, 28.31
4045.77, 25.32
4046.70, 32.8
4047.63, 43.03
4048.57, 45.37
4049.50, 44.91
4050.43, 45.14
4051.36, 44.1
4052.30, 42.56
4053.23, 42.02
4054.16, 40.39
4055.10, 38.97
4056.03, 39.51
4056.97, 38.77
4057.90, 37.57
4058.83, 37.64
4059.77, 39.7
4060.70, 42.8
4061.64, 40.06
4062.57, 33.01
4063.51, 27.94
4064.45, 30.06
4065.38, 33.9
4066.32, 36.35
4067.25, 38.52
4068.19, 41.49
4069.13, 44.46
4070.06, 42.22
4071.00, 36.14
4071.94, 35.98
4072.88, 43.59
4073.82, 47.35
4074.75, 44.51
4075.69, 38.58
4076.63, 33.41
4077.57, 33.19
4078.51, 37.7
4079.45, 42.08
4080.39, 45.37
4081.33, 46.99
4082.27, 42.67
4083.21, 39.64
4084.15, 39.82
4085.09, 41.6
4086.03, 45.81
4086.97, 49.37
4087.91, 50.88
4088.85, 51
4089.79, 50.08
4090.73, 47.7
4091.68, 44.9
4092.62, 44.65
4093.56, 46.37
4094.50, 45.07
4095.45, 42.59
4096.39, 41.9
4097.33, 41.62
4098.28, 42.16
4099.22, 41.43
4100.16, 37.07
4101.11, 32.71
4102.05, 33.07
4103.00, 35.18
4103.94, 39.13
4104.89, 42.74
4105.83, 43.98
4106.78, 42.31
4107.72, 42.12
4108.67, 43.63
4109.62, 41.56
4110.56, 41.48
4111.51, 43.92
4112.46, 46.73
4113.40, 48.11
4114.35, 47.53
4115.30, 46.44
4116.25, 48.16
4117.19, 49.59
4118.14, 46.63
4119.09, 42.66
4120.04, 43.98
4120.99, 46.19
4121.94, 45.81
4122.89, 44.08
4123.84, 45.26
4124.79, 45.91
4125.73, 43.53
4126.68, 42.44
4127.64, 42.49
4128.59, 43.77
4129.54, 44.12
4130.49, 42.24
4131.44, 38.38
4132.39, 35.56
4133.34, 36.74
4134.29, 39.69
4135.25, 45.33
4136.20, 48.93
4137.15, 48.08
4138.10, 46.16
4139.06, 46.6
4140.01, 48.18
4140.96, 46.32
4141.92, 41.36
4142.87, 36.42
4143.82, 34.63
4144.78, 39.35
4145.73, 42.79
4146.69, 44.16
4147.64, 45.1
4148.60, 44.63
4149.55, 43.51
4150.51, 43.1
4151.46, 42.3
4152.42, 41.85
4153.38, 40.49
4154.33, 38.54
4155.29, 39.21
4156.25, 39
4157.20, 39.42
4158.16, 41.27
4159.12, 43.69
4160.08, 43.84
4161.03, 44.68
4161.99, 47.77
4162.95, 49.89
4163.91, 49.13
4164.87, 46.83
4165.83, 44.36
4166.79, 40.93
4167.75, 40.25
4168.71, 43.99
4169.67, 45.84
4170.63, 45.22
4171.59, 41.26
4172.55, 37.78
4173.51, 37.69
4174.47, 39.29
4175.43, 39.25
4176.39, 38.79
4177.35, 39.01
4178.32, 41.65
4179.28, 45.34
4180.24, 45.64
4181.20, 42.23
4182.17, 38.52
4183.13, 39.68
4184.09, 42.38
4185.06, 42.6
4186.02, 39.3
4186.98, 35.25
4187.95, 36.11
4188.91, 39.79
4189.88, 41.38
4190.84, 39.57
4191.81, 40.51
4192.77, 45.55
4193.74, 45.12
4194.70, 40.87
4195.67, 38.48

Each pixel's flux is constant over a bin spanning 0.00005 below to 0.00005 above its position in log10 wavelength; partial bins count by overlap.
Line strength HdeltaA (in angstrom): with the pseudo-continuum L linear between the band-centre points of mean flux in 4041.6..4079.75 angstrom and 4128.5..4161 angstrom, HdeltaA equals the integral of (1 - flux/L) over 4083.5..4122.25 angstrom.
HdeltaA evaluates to -3.1 angstrom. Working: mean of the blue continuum 38.8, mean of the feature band 43.8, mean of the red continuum 42.2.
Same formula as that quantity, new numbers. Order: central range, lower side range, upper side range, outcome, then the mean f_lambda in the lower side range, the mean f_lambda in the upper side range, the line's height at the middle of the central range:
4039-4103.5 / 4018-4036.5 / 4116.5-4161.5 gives 0.79 angstrom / 39.9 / 43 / 41.1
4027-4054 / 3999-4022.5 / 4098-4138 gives 1.31 angstrom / 41.9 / 42.9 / 42.2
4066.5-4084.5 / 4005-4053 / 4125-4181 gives 0.32 angstrom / 40.7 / 42.6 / 41.4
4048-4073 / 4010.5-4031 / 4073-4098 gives 2.15 angstrom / 42.1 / 43.6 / 43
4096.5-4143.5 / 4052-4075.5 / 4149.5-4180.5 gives -2.39 angstrom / 39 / 42.4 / 40.9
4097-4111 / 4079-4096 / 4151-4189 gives 1.46 angstrom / 45.4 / 41.8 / 44.6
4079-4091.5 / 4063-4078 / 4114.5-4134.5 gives -1.92 angstrom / 38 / 43.6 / 39.5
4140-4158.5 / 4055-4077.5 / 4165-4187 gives -0.36 angstrom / 38.3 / 41.4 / 40.6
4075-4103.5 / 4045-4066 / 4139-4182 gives -1.85 angstrom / 38.3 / 42.4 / 39.6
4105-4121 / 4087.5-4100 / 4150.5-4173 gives -0.13 angstrom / 45.2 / 42.9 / 44.6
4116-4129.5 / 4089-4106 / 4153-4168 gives -0.81 angstrom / 41.9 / 43.1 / 42.4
